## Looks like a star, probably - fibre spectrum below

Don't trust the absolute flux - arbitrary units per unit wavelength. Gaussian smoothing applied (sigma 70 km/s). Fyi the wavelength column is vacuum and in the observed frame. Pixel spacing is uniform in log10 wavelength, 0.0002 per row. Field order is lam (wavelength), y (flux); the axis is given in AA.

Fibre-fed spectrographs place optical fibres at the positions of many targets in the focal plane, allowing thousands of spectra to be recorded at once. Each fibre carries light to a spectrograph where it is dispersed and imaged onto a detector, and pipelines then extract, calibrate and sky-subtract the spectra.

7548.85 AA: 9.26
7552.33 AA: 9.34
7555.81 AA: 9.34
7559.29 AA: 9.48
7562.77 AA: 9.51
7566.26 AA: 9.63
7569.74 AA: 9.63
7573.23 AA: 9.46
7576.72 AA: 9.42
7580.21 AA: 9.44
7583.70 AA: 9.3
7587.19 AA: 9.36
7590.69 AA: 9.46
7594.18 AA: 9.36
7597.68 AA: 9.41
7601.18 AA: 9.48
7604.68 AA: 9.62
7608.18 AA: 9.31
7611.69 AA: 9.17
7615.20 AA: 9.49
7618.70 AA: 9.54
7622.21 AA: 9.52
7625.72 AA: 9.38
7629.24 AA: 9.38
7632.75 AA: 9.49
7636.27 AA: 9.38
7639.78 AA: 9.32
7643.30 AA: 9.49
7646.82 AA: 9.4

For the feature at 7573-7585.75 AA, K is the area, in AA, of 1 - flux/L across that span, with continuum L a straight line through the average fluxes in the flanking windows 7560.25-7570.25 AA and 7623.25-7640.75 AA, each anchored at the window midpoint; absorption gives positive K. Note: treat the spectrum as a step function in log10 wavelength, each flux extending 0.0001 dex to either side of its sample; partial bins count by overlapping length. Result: 0.2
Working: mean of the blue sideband 9.58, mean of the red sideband 9.4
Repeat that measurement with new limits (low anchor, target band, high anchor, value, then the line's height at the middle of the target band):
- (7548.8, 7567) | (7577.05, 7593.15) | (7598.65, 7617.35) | 0.05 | 9.42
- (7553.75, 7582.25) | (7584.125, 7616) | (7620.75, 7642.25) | 0.16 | 9.45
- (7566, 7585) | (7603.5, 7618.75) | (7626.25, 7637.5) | 0.04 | 9.43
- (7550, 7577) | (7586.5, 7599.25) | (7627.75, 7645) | 0.07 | 9.45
